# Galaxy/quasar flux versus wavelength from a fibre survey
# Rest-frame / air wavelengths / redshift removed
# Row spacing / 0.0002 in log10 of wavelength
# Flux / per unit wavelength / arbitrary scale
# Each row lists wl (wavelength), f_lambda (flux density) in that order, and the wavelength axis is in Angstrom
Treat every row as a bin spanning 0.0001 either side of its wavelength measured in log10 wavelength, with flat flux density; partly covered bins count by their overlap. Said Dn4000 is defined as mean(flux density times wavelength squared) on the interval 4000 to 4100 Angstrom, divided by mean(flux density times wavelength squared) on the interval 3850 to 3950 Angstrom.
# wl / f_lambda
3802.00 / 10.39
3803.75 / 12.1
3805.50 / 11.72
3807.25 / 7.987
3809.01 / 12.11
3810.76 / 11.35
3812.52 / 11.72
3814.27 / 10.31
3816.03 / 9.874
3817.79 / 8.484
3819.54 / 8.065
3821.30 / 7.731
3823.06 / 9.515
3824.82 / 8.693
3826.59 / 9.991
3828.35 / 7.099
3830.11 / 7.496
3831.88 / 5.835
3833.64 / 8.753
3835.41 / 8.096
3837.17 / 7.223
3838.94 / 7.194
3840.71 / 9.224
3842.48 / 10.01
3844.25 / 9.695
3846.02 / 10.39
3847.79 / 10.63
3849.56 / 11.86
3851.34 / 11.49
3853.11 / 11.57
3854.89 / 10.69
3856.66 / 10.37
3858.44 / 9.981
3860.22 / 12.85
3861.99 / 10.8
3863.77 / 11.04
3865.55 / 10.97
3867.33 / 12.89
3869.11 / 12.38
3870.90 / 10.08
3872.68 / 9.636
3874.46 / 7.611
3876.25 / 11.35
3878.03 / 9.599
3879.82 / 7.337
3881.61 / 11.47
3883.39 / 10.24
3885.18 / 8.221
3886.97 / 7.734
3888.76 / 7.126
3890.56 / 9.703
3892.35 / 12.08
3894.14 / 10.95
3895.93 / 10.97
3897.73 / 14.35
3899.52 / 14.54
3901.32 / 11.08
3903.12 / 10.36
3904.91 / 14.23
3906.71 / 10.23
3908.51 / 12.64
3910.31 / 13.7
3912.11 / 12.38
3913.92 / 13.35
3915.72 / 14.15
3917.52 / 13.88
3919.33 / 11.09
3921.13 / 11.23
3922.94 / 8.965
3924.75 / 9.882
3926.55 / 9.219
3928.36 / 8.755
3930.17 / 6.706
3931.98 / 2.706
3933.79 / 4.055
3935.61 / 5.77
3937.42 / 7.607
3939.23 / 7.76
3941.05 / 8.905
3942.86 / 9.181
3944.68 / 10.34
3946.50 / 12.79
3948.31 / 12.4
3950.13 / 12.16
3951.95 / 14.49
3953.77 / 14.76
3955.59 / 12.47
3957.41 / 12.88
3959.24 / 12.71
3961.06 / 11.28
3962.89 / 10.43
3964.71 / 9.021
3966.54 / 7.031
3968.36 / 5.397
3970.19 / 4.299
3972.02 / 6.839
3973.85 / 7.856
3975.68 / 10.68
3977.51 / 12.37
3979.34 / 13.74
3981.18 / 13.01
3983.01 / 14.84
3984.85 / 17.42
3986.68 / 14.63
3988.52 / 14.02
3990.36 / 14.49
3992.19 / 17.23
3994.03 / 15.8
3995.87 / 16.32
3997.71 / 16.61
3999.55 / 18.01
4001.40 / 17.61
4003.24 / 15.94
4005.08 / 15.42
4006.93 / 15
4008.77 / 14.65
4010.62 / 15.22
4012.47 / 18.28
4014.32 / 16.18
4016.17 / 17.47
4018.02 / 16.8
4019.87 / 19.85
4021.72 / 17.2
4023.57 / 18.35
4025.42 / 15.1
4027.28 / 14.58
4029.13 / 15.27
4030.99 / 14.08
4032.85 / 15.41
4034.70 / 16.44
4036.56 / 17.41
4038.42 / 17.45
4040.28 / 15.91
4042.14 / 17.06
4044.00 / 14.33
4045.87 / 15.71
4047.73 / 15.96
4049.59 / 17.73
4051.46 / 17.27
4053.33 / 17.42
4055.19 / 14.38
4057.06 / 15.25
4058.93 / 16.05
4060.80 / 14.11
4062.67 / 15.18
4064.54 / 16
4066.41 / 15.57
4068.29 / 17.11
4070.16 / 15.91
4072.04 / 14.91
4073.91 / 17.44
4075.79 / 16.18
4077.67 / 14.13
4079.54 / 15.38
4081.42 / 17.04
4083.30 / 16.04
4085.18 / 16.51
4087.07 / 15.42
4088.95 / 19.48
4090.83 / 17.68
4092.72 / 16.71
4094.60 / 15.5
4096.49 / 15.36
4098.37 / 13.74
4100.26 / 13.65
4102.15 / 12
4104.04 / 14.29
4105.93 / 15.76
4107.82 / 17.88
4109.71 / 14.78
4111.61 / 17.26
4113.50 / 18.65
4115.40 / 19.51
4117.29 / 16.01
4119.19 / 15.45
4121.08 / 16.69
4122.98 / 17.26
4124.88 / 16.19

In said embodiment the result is 1.7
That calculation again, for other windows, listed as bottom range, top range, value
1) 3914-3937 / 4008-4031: 1.92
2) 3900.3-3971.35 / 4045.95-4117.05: 1.68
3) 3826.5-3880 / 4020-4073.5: 1.80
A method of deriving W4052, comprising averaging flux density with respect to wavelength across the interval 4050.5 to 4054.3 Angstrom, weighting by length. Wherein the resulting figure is 17.3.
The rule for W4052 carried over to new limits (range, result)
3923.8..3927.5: 9.54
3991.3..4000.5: 16.8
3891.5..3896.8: 11.3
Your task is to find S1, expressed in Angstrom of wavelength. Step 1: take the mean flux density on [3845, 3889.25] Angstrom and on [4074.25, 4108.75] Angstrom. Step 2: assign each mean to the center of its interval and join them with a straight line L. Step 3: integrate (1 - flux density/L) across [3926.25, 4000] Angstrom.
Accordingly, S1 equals 9.4 Angstrom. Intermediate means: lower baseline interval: 10.4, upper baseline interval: 15.7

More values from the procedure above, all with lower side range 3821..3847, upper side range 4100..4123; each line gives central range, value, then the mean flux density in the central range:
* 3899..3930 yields -2.67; 11.6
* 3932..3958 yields 3.34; 10.1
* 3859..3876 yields -2.75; 10.9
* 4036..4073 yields -3.77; 16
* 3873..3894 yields 1.00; 9.38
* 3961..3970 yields 3.02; 8.03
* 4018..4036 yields -3.29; 16.3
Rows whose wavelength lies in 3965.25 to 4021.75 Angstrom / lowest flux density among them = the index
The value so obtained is 4.299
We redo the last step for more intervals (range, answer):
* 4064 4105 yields 12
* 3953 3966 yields 9.021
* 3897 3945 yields 2.706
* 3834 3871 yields 7.194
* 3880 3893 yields 7.126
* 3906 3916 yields 10.23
